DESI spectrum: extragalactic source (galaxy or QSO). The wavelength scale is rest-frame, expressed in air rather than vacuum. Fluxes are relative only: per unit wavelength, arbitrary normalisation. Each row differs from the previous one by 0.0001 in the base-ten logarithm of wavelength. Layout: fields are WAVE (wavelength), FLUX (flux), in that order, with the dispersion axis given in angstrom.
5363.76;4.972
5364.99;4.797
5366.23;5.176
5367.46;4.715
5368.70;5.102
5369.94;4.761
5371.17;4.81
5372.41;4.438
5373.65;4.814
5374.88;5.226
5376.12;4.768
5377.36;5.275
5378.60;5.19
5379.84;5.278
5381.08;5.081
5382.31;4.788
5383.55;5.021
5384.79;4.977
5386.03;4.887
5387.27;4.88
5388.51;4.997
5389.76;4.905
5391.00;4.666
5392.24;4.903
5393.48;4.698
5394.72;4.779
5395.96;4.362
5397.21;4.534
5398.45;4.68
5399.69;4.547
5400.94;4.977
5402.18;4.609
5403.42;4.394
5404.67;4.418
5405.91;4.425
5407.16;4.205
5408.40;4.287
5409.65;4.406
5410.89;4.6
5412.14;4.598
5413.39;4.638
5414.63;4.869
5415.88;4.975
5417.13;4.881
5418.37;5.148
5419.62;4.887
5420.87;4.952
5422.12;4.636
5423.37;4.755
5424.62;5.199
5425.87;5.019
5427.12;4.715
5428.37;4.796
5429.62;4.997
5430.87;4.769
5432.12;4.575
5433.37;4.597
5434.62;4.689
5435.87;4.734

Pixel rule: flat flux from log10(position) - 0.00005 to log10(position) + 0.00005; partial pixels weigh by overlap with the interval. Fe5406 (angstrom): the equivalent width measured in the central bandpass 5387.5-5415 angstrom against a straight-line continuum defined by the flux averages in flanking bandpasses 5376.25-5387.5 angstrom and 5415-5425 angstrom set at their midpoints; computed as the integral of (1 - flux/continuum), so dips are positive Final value 2.0 angstrom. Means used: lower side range 5.04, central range 4.61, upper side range 4.92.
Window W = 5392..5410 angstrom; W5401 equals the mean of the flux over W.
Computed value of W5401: 4.54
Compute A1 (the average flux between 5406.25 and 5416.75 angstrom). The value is 4.57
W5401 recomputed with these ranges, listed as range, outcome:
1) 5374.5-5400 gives 4.88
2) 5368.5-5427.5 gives 4.79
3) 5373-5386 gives 5.04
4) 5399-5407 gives 4.54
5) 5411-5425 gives 4.85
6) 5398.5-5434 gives 4.71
